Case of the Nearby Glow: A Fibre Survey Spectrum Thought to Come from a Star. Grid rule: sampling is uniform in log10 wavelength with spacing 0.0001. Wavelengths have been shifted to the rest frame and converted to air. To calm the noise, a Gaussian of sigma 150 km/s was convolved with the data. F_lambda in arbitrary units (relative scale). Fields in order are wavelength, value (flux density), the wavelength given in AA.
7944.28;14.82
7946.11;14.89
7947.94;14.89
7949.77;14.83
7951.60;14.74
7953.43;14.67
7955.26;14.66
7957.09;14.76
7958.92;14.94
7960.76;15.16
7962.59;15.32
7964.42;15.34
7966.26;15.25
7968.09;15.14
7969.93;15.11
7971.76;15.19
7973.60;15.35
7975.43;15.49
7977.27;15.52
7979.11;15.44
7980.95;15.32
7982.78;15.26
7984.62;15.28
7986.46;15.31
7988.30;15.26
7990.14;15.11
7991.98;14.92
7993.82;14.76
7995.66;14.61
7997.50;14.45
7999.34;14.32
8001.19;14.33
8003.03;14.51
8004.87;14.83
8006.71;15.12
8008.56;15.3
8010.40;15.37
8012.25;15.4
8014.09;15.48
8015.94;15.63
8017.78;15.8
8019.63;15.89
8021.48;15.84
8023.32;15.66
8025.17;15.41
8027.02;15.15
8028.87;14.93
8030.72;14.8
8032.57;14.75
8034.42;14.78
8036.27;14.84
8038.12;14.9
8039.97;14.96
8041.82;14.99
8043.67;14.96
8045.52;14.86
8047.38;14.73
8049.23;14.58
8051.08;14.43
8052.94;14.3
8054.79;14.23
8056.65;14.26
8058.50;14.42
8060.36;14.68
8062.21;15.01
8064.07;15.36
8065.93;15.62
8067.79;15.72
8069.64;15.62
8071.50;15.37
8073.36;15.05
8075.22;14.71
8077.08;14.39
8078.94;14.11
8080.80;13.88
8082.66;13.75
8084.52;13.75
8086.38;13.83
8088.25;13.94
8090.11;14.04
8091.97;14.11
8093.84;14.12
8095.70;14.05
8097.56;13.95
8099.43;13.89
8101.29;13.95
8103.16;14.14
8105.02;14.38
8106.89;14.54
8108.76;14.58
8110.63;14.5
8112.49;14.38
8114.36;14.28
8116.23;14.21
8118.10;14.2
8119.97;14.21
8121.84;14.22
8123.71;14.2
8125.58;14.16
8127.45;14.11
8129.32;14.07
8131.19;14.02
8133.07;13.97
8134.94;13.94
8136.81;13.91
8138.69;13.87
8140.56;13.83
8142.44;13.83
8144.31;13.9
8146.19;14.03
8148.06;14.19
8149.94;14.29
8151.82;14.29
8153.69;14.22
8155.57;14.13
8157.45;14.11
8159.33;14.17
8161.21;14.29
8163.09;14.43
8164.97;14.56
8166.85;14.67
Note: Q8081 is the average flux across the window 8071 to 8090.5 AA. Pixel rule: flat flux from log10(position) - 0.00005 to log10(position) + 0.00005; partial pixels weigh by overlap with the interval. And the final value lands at 14.2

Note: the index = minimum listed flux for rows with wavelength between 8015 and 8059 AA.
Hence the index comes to 14.23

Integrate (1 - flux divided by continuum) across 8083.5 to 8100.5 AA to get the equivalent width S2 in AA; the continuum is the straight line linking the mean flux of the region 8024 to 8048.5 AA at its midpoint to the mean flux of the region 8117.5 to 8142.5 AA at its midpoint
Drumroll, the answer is 0.5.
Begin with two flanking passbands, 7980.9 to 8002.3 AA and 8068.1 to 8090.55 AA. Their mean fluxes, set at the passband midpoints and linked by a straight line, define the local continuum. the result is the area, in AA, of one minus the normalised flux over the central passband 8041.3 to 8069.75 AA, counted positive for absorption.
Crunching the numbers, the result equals -0.6 AA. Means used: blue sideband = 14.9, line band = 14.8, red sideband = 14.4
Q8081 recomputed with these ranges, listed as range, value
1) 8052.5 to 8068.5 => 14.8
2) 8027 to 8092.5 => 14.7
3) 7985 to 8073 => 15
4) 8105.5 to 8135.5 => 14.2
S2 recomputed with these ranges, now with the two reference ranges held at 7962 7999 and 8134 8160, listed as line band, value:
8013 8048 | -0.8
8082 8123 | 0.6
